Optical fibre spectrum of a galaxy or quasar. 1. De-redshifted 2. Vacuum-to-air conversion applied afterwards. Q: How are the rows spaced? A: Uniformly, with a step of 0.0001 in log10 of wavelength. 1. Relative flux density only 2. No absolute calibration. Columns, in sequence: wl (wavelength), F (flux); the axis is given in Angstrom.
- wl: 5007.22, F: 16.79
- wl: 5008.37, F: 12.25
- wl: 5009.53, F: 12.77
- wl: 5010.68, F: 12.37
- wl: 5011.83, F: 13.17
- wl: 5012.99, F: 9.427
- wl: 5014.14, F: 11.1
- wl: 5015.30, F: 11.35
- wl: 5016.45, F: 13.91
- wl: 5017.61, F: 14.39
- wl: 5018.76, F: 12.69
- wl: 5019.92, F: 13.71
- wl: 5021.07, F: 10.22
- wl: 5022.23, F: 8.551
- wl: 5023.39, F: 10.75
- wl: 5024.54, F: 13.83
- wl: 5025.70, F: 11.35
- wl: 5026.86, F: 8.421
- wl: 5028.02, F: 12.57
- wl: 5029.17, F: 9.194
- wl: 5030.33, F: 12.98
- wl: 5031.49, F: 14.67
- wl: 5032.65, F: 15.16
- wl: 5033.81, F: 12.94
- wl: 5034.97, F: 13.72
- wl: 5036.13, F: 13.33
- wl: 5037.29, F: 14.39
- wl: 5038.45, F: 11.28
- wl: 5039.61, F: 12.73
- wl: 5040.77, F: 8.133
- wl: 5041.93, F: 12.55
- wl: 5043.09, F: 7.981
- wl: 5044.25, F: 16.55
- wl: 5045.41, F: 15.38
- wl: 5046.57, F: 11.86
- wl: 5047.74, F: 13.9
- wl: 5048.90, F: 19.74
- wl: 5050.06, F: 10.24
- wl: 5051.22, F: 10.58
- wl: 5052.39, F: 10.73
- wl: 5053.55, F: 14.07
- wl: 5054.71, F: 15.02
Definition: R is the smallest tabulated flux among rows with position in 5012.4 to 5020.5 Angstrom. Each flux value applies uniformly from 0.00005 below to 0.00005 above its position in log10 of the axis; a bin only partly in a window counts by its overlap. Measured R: 9.427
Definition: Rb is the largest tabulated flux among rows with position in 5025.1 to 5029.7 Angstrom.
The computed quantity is 12.57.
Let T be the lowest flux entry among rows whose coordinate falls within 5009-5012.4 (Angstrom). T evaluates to 12.37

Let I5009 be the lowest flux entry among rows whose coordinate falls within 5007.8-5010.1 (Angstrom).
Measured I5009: 12.25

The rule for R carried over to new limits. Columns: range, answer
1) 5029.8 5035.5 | 12.94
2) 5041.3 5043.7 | 7.981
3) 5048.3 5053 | 10.24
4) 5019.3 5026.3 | 8.551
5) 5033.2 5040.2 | 11.28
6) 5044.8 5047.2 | 11.86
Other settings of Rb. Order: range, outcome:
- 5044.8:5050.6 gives 19.74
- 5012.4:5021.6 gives 14.39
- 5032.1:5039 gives 15.16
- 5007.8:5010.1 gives 12.77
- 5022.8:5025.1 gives 13.83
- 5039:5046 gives 16.55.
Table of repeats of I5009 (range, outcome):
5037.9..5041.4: 8.133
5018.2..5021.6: 10.22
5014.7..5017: 11.35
